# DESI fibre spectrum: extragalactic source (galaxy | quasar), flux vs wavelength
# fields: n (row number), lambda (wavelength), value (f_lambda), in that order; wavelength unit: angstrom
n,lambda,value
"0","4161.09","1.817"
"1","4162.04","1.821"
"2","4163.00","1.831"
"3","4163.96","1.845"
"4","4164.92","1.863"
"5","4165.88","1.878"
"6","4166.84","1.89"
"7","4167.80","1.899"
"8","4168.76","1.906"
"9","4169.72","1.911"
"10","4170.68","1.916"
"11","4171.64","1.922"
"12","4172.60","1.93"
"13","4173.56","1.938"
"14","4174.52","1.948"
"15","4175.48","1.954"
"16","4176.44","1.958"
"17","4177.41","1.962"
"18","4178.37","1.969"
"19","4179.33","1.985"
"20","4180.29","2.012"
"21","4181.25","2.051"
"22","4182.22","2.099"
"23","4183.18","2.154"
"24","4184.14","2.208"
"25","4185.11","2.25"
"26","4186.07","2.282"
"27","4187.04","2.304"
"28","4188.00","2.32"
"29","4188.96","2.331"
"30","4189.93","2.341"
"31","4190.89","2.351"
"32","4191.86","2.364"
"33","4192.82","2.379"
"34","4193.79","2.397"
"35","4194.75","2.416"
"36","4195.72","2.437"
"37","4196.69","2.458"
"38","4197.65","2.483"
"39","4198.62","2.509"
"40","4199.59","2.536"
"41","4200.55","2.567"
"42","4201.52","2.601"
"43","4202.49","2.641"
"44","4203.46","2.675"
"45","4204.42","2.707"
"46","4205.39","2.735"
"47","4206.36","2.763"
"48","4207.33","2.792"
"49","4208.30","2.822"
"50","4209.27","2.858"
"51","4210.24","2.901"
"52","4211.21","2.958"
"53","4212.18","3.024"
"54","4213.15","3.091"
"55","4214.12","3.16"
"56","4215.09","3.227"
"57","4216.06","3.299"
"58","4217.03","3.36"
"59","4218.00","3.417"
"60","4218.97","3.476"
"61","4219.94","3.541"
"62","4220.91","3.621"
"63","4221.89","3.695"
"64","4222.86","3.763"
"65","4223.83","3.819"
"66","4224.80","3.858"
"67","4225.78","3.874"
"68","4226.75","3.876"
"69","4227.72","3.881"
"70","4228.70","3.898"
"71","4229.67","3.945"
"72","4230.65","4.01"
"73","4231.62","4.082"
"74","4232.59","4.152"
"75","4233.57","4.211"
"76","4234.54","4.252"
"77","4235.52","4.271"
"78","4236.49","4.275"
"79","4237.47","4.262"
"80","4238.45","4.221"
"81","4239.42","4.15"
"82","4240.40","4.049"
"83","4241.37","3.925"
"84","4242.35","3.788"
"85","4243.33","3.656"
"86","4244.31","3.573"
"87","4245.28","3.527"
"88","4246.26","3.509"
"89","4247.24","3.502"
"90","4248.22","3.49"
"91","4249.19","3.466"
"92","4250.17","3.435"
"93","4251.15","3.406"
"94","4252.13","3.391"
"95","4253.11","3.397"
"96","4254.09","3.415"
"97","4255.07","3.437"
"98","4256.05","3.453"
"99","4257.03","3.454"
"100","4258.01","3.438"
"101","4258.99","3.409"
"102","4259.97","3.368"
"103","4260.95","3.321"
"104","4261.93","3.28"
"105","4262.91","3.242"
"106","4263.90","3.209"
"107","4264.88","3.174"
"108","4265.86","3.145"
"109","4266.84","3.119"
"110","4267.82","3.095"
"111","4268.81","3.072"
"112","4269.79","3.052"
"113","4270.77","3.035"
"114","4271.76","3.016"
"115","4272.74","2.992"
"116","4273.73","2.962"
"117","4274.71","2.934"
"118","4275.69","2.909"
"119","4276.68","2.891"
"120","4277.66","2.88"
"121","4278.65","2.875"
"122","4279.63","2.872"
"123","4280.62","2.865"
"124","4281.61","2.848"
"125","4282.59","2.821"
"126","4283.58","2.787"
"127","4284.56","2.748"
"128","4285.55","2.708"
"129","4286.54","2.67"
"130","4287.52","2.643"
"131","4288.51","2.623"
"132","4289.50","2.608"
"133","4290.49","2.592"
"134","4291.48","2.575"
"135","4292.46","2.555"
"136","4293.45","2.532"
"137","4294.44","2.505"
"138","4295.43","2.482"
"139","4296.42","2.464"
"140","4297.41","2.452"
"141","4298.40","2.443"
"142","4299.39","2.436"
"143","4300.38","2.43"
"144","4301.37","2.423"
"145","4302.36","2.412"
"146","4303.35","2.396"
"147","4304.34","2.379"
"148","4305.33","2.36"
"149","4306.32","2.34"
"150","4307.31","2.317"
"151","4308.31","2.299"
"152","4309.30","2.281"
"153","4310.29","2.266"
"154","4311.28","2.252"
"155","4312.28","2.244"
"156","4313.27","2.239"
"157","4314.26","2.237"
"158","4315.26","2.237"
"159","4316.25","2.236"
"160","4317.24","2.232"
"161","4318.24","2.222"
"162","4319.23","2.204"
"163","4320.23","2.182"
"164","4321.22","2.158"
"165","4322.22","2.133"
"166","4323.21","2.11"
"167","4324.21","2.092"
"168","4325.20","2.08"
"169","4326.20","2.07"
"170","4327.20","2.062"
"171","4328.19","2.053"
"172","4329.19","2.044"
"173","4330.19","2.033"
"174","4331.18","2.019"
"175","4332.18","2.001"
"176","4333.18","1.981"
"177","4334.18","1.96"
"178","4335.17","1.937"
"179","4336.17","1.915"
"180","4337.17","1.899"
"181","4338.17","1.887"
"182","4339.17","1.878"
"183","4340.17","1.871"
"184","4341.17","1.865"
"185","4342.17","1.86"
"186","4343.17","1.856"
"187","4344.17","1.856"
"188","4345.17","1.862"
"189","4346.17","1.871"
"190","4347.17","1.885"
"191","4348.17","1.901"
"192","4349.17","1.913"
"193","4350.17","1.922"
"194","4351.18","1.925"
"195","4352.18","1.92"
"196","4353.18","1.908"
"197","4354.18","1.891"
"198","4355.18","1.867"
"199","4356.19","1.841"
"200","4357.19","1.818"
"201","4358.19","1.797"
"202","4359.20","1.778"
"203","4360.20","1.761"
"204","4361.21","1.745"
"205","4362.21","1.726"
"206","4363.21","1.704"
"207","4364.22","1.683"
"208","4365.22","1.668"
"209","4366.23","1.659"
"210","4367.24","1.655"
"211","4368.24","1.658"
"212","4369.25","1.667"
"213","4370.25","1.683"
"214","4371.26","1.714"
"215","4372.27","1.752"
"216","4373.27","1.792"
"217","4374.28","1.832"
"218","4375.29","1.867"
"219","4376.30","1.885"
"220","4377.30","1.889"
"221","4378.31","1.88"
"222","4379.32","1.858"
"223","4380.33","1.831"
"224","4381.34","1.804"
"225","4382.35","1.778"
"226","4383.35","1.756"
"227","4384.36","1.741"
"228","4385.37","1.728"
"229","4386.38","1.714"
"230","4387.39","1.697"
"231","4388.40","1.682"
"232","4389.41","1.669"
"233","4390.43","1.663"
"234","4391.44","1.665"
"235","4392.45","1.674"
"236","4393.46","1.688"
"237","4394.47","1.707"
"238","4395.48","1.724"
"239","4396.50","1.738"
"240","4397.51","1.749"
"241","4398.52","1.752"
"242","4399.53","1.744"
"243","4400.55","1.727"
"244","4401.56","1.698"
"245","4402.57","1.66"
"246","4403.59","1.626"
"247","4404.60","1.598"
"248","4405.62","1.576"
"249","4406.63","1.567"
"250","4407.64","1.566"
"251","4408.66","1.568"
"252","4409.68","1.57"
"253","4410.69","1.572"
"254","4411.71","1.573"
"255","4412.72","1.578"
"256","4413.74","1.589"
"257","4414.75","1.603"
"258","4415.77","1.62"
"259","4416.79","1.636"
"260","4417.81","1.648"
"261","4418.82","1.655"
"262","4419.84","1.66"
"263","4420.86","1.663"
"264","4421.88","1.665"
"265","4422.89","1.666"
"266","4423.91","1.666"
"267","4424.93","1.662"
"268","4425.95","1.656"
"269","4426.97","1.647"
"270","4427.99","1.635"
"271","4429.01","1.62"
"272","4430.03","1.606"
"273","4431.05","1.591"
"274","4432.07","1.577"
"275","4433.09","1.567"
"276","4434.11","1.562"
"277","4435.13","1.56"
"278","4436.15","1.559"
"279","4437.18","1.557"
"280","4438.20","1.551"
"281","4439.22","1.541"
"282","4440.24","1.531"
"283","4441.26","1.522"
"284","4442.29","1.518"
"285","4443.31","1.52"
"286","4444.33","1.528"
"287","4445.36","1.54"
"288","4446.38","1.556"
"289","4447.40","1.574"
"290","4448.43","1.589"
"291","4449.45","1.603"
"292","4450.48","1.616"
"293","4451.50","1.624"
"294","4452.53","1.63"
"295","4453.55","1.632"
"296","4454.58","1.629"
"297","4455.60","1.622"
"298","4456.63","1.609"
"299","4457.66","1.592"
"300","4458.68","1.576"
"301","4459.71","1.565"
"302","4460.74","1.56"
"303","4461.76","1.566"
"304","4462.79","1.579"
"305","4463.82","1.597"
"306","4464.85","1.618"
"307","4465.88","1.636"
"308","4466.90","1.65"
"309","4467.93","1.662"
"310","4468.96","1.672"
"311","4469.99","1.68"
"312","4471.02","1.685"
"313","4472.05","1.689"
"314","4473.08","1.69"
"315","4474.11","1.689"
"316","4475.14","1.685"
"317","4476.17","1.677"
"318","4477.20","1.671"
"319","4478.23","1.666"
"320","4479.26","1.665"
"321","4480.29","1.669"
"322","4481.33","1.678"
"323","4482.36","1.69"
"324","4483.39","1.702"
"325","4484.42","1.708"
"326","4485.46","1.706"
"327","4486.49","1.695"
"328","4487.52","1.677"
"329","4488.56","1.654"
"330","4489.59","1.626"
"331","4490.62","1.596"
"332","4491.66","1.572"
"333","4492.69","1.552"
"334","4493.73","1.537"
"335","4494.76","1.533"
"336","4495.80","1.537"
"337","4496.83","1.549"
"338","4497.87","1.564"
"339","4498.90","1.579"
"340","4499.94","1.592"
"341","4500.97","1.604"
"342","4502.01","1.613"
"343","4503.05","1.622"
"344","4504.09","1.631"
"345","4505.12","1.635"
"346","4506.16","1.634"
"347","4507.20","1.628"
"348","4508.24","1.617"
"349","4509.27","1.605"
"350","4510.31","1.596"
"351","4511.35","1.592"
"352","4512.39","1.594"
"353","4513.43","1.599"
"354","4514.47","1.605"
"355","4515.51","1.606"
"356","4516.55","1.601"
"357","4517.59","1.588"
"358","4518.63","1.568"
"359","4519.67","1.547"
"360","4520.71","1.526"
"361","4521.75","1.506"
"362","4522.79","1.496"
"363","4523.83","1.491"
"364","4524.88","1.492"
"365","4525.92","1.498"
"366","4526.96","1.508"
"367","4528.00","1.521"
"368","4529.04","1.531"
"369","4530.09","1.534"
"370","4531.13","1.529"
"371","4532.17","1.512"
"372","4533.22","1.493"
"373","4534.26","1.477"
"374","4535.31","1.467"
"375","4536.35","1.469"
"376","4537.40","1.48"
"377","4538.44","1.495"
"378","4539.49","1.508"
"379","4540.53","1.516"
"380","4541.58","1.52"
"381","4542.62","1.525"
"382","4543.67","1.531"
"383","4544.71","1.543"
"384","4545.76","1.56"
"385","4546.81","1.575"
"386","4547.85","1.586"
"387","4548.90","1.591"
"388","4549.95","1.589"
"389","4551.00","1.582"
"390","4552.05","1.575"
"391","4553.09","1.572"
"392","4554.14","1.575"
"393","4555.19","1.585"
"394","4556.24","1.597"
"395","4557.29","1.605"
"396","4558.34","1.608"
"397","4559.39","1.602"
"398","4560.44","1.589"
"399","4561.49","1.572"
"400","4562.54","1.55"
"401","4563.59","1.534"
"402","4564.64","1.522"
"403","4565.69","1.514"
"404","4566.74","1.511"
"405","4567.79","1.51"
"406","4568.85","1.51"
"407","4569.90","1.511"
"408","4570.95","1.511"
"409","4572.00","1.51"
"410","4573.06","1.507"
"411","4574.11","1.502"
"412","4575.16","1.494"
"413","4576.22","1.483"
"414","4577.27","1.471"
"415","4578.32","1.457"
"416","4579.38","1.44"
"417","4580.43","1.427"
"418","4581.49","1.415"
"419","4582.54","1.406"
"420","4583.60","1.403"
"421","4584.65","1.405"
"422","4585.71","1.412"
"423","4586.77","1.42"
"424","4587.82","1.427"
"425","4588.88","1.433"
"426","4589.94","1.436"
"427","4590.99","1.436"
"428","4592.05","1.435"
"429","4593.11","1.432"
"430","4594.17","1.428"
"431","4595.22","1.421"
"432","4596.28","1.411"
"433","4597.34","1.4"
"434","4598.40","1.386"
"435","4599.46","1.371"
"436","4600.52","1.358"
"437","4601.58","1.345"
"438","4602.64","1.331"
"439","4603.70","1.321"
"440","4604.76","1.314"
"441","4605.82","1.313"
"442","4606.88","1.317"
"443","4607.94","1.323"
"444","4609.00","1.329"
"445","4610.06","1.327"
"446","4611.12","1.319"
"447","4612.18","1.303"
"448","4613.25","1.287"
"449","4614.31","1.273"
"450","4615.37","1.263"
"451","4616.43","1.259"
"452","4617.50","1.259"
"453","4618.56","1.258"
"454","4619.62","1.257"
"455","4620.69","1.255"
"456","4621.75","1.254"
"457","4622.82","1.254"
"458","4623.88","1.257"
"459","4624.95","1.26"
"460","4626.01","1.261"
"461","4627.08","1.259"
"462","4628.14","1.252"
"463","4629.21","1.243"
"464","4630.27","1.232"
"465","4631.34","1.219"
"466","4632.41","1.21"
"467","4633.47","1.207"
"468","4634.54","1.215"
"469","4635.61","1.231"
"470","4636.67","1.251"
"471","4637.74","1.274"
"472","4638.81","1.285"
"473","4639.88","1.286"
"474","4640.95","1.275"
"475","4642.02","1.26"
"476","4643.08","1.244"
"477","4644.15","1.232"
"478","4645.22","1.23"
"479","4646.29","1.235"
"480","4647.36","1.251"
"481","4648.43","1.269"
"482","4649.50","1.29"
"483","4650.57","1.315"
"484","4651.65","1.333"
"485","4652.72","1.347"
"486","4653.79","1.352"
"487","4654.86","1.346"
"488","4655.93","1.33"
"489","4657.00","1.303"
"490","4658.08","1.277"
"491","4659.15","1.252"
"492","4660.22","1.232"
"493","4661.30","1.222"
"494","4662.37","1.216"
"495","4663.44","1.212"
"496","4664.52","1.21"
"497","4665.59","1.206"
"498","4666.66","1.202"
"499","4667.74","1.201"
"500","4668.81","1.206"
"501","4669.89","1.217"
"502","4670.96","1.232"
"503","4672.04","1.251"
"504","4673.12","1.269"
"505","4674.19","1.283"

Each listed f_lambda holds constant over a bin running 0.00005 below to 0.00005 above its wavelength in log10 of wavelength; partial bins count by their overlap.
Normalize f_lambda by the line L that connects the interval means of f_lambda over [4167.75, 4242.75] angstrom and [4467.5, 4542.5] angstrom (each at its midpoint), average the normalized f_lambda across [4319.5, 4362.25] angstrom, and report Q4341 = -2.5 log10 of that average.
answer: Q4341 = 0.20 mag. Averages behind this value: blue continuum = 2.94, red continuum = 1.59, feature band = 1.94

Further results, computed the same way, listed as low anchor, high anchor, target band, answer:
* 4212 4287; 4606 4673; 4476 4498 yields 0.279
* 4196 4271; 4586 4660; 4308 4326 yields 0.317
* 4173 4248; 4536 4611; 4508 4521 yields 0.092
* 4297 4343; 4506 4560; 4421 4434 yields 0.140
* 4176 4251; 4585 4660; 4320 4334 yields 0.253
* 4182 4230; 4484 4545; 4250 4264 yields -0.248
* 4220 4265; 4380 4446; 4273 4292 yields 0.160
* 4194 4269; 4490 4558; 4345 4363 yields 0.377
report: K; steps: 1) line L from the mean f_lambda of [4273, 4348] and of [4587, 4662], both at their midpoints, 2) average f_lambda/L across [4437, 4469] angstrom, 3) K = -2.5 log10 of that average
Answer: 0.17 mag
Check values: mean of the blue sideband 2.32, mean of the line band 1.59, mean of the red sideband 1.3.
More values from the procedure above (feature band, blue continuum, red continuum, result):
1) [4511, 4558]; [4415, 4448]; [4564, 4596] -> -0.030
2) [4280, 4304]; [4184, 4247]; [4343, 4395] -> -0.032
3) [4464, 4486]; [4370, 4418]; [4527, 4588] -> -0.043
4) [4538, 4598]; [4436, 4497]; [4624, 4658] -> -0.067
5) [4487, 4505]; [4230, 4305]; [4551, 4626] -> 0.206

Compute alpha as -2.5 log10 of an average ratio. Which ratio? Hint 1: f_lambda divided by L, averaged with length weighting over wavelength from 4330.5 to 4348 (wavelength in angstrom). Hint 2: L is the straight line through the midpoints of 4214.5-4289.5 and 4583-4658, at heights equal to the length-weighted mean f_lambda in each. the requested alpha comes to 0.46 mag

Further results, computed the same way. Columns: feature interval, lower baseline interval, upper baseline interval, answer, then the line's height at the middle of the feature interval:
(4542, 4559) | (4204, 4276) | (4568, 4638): 0.054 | 1.66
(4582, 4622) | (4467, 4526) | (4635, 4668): 0.020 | 1.38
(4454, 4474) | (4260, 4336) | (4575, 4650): 0.165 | 1.89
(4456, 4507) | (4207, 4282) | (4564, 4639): 0.253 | 2.06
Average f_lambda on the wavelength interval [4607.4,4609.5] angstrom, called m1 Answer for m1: 1.33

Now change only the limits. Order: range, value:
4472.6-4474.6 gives 1.69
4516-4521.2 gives 1.57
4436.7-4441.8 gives 1.54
